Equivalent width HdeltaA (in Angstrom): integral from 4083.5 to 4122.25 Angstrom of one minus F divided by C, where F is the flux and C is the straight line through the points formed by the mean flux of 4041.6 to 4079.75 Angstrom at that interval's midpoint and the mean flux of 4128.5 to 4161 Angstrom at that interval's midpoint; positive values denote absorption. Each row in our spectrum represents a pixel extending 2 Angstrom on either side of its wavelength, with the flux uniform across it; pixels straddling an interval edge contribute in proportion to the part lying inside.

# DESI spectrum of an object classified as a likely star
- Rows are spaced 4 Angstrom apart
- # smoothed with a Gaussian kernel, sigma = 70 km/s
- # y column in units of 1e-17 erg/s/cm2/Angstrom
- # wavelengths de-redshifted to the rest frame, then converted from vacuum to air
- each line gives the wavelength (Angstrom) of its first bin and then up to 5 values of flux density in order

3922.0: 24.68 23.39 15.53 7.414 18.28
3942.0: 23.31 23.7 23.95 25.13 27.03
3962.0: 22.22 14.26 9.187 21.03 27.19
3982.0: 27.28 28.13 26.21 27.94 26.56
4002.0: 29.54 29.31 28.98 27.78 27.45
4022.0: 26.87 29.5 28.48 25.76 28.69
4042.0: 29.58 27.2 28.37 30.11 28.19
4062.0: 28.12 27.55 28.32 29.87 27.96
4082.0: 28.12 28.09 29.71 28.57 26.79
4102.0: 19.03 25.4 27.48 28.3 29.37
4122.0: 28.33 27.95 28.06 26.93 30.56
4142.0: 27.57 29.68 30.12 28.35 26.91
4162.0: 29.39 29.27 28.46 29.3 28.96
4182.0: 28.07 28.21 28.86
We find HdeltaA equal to 2.0 Angstrom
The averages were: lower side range 28.5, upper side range 28.6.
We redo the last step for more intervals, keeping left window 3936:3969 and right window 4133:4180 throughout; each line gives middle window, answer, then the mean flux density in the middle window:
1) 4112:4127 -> -0.52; 28.5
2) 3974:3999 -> -4.06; 26.7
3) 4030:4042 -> -1.52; 27.8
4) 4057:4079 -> -2.18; 28.4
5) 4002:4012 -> -2.33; 29.2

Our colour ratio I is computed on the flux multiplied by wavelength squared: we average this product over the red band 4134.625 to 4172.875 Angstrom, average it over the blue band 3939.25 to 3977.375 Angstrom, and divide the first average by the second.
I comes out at 1.5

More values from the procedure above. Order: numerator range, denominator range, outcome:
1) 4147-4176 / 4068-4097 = 1.05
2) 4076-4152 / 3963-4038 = 1.14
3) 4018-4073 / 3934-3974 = 1.47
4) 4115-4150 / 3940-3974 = 1.48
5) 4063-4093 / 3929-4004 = 1.34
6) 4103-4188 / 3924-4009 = 1.36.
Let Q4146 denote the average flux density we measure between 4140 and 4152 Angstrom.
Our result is 29.1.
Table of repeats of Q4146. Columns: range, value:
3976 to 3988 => 27.5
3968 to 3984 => 21.2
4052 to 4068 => 28.5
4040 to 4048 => 28.4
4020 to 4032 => 28.3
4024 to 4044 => 28.4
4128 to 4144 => 28.3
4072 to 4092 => 28.8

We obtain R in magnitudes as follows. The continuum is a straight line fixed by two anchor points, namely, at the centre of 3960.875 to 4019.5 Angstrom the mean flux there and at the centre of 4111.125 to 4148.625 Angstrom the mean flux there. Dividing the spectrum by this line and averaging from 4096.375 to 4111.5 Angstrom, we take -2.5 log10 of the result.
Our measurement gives 0.138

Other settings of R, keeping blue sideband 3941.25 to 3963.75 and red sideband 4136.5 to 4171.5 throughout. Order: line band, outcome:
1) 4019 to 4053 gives -0.076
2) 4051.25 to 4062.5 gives -0.085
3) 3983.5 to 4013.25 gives -0.111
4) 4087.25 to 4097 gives -0.051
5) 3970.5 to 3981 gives 0.118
